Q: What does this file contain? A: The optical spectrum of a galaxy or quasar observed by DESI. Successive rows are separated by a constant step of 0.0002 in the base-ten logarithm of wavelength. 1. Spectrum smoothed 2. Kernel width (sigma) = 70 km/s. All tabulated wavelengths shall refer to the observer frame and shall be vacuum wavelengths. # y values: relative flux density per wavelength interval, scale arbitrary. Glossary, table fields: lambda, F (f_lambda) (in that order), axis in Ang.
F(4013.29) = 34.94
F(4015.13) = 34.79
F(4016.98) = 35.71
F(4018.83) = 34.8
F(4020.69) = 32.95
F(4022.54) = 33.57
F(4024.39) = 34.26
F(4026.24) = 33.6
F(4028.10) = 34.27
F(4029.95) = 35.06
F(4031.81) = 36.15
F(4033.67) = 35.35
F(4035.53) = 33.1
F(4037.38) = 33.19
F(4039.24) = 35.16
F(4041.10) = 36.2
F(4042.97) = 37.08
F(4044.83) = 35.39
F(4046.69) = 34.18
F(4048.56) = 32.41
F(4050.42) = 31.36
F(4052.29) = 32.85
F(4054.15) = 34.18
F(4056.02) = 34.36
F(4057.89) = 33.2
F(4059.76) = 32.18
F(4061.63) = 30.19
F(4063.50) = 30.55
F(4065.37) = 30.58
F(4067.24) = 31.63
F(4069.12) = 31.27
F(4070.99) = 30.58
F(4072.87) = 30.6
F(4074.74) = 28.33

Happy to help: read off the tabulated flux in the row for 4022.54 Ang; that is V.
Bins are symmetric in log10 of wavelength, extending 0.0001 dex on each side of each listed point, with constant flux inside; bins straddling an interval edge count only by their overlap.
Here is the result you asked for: 33.57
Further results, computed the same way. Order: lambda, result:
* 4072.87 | 30.6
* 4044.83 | 35.39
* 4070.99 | 30.58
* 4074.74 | 28.33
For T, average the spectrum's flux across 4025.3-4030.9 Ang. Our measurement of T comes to 34.3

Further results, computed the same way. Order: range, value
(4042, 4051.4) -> 34.1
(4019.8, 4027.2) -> 33.6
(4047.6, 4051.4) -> 31.9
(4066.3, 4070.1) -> 31.4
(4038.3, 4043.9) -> 36.1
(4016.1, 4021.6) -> 34.4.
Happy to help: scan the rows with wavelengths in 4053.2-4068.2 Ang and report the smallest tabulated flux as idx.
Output 30.19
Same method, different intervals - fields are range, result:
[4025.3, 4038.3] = 33.1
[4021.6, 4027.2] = 33.57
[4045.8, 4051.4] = 31.36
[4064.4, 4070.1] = 30.58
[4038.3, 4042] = 35.16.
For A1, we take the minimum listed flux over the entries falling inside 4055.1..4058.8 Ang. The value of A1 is 33.2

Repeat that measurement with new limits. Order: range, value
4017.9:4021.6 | 32.95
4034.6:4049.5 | 32.41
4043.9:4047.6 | 34.18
